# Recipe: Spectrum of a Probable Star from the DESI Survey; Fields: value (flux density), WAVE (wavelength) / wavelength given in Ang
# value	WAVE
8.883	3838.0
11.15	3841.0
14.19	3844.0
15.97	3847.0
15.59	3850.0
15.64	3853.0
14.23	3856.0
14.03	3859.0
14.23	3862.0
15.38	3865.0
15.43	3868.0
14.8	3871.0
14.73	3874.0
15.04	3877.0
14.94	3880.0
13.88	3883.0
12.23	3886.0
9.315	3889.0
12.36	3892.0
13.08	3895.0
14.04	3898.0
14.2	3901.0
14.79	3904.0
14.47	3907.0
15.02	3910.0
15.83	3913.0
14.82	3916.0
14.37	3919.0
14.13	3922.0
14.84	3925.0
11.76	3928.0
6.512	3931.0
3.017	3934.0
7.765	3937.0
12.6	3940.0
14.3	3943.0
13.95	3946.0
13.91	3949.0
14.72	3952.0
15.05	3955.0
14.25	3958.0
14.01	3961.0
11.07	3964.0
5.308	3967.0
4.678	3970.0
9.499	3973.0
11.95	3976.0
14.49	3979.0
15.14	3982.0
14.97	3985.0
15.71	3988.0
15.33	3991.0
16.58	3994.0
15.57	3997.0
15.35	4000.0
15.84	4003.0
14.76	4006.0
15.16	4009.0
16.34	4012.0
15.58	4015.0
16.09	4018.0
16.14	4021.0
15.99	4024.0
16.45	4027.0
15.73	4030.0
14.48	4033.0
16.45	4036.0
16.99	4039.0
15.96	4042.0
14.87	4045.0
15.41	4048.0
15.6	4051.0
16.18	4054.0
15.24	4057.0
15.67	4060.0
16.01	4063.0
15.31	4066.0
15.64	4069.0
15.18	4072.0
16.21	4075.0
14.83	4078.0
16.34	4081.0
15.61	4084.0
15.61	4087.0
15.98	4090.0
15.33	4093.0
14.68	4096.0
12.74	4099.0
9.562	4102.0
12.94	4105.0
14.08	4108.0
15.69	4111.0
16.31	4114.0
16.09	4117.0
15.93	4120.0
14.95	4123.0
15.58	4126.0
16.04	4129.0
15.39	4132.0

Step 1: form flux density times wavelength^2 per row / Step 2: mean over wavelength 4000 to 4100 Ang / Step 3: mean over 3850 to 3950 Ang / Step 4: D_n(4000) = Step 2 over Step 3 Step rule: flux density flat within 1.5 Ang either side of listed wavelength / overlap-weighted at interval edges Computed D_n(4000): 1.3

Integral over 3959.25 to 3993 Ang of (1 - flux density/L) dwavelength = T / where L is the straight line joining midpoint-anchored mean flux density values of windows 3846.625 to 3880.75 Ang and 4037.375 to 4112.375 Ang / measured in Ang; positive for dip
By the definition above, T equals 6.61 Ang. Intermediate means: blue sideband 15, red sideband 15.1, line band 12.1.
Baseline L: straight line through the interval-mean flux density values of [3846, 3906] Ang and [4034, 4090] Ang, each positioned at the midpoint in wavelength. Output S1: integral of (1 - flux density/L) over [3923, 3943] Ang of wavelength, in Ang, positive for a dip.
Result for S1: 6.5 Ang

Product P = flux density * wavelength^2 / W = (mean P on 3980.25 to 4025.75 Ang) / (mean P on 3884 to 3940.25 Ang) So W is 1.32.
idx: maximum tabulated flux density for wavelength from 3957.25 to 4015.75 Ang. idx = 16.58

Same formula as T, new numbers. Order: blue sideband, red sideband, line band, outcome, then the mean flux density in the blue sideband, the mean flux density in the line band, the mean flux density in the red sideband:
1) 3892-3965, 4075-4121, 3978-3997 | -2.5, 13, 15.4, 14.8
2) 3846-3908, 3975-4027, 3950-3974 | 6.1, 14.2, 11.2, 15.4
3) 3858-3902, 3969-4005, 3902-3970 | 7.2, 13.8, 12.4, 13.9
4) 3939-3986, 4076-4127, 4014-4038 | -4.1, 12.5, 15.9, 14.8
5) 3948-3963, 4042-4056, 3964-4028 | 3.6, 14.3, 14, 15.6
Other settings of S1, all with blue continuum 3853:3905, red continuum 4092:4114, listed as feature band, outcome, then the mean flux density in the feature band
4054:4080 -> -3.41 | 15.6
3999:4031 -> -4.53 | 15.8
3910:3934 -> 2.17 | 12.7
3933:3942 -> 3.55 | 8.42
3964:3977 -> 5.43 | 8.07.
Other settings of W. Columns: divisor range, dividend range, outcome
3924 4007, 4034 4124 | 1.28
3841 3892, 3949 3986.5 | 0.90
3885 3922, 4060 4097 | 1.24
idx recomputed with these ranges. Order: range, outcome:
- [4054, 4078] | 16.21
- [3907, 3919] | 15.83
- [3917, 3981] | 15.05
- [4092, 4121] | 16.31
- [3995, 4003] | 15.84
